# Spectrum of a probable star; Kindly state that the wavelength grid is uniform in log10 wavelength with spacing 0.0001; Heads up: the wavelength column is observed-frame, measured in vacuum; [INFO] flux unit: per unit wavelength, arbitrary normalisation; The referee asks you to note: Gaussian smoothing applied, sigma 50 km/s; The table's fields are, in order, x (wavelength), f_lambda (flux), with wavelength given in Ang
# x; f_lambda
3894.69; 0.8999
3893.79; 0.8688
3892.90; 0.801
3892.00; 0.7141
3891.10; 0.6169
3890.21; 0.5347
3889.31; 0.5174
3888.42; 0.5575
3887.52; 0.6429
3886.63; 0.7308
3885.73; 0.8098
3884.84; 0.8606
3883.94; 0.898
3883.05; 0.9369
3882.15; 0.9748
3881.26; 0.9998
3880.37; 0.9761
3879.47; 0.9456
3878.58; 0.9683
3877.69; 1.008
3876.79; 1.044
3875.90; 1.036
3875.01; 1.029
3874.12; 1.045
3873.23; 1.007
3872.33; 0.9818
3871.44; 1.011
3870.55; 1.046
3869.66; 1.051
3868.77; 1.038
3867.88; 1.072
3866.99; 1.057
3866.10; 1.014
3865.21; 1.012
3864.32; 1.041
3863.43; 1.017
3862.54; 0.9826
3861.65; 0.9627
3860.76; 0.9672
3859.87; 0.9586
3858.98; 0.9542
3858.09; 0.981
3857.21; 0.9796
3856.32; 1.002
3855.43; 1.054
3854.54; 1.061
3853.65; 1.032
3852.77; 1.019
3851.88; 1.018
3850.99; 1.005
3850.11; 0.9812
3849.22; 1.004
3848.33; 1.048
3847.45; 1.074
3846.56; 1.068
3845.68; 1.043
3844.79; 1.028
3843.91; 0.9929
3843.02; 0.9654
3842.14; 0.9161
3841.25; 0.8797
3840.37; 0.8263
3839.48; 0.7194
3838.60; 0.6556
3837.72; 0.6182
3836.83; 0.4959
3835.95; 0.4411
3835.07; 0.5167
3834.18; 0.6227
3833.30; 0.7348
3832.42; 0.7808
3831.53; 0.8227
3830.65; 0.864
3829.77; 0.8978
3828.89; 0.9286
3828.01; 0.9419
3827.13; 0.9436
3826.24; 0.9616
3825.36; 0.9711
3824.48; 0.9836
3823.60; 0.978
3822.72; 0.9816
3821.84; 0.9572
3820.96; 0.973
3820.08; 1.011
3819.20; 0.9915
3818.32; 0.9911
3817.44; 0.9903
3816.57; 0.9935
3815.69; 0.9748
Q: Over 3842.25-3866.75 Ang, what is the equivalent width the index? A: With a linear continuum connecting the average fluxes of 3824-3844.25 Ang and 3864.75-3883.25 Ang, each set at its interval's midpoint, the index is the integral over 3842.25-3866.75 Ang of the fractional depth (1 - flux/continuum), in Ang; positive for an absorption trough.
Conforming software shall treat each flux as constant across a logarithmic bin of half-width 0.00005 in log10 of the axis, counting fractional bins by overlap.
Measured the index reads -2.71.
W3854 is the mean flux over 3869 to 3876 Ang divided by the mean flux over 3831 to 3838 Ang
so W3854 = 1.6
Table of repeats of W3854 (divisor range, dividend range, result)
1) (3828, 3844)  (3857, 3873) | 1.33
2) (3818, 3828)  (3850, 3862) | 1.03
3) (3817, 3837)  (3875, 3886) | 1.11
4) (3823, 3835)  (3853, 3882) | 1.16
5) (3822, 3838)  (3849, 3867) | 1.24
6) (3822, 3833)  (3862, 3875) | 1.12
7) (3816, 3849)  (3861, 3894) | 1.04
